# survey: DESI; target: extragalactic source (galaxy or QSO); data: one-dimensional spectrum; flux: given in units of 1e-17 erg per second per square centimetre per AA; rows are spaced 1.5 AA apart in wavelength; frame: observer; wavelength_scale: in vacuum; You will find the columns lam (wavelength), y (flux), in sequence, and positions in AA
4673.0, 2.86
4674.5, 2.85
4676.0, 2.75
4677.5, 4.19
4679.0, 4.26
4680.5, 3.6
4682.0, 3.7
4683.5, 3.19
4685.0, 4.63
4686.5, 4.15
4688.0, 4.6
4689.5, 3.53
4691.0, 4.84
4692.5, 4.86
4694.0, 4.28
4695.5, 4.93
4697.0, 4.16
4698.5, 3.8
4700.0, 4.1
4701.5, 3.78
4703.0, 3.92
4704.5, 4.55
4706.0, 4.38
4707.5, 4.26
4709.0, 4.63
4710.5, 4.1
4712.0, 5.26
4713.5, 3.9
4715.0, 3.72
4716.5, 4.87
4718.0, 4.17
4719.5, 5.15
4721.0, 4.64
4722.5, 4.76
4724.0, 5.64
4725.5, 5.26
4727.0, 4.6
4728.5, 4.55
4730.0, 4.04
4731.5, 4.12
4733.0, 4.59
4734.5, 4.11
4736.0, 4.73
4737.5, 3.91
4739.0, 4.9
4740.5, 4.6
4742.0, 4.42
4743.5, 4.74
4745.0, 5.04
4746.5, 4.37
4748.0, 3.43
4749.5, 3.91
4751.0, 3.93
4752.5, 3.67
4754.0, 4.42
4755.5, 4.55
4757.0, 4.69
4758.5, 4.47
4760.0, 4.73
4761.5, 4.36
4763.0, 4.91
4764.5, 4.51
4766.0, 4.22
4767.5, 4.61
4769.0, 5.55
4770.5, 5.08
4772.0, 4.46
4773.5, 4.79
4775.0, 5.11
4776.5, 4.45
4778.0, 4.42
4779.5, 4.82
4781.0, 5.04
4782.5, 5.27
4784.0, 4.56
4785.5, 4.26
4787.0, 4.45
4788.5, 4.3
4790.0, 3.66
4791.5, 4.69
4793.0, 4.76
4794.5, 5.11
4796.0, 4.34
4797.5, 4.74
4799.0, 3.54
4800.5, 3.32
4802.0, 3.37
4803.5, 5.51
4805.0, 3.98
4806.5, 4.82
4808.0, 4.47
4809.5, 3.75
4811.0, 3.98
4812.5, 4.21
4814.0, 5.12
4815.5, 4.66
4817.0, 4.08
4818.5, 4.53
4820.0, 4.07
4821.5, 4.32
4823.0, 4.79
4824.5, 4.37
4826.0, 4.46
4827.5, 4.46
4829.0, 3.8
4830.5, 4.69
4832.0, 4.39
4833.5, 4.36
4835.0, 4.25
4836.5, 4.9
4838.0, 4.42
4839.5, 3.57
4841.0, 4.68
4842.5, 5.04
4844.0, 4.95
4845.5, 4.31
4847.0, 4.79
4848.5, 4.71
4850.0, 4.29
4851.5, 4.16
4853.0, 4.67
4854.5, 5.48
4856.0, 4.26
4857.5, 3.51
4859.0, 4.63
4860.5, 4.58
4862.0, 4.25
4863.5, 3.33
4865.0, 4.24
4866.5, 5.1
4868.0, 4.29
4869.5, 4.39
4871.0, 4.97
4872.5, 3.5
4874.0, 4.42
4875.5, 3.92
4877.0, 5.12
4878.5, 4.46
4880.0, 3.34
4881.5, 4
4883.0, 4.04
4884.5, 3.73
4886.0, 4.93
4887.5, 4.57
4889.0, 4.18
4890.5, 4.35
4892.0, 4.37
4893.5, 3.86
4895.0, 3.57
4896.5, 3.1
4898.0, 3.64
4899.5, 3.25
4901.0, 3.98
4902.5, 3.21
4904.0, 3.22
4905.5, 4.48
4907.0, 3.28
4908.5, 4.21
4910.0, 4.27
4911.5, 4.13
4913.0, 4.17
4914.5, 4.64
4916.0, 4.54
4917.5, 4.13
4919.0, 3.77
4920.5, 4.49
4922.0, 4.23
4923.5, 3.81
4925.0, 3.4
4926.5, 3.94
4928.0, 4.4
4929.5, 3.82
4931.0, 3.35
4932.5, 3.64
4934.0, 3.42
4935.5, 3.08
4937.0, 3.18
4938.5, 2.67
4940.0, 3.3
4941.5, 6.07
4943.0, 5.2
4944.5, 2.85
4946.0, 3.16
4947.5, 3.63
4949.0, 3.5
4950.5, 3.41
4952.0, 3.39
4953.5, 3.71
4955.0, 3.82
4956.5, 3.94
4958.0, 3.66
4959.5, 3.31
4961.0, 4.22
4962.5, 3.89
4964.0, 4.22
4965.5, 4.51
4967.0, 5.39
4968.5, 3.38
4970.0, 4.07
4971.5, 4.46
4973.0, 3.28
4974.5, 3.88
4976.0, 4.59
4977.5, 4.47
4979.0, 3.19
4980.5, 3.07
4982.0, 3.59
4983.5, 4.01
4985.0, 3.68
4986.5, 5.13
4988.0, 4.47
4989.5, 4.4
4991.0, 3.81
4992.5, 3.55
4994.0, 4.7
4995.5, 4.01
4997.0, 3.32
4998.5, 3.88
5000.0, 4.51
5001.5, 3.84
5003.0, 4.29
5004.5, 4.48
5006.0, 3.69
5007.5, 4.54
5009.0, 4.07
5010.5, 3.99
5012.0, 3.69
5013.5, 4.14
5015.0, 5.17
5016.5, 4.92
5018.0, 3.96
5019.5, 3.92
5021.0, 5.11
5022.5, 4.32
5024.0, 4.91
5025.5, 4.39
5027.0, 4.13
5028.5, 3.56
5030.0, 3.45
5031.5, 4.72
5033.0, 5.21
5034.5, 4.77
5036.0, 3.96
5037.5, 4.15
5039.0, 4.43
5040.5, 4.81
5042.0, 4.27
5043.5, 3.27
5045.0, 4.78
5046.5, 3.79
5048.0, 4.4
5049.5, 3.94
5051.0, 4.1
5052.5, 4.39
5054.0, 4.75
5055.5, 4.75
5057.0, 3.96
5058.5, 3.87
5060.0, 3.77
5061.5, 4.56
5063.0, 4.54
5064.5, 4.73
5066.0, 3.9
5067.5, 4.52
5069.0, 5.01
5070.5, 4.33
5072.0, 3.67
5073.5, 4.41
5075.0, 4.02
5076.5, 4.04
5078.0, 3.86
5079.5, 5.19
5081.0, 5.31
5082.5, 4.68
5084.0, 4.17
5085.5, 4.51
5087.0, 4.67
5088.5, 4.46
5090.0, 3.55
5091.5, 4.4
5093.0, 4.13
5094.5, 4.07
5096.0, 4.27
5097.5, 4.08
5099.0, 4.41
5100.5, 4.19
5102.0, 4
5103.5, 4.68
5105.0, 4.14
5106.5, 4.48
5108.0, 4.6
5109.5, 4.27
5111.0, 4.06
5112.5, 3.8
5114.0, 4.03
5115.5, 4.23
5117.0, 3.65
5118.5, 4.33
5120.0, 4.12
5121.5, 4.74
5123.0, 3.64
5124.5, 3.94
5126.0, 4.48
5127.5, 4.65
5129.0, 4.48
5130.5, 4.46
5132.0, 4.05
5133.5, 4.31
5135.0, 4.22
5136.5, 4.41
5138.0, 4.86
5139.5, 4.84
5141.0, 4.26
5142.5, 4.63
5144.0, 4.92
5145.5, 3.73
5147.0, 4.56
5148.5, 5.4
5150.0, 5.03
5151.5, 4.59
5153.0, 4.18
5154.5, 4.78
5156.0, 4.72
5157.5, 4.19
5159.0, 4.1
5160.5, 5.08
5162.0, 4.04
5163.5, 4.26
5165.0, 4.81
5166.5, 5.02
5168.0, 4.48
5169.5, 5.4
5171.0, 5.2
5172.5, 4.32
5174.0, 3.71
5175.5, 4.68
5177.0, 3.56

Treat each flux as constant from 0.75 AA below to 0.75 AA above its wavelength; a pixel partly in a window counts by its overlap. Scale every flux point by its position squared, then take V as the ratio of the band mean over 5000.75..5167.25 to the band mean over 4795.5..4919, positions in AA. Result 1.1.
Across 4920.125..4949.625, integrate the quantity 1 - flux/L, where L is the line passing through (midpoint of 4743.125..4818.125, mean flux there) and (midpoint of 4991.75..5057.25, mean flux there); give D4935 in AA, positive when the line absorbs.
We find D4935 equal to 4.0 AA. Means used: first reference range 4.46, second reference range 4.25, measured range 3.75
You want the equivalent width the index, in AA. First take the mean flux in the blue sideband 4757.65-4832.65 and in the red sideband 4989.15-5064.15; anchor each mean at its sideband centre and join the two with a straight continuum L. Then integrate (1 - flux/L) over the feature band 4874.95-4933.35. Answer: 5.1 AA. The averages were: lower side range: 4.49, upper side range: 4.24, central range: 3.99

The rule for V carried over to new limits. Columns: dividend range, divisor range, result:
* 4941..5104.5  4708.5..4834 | 1.04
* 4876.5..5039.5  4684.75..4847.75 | 0.98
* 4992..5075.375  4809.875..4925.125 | 1.07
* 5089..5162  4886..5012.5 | 1.19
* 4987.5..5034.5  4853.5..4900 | 1.07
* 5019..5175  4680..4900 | 1.13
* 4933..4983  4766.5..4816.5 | 0.90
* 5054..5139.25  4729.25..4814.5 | 1.10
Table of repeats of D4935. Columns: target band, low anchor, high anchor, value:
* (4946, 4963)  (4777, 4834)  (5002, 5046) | 2.69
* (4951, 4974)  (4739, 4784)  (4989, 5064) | 2.01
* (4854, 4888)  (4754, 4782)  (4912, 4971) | -0.63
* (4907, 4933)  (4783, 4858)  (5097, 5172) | 2.21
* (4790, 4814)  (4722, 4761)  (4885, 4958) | -0.28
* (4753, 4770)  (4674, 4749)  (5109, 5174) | -1.18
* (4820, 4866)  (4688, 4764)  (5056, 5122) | -0.41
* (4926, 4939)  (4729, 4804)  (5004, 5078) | 2.54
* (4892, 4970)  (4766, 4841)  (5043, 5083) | 9.82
